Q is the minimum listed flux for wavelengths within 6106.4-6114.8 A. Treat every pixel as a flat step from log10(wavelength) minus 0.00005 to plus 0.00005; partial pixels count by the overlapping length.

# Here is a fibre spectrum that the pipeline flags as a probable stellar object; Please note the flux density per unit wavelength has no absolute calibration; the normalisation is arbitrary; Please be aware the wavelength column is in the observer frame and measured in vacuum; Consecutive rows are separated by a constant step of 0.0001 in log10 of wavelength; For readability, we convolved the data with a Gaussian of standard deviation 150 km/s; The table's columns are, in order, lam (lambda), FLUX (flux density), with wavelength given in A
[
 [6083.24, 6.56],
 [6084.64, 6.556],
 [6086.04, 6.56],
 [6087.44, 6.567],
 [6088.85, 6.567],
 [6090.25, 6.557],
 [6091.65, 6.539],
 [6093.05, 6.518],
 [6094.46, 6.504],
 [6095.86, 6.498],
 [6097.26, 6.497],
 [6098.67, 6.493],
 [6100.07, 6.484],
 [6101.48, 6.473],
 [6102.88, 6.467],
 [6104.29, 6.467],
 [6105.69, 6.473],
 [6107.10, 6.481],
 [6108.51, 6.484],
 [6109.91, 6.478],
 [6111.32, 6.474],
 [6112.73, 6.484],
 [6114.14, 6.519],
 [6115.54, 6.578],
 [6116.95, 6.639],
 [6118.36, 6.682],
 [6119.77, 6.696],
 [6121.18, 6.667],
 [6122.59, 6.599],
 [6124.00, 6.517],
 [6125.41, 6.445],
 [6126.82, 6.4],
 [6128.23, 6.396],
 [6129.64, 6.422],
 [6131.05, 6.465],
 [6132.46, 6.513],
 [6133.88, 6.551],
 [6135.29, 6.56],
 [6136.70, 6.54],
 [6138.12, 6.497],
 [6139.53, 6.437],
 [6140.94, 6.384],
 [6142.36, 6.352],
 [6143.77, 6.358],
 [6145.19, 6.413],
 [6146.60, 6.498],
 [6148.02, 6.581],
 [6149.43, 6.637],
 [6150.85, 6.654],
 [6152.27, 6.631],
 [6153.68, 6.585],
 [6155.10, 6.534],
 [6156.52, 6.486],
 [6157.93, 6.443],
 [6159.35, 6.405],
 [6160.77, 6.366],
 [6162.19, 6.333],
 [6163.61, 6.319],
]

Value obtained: 6.474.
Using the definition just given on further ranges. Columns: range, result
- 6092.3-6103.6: 6.467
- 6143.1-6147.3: 6.358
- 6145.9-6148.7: 6.498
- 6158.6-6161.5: 6.366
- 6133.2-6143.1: 6.352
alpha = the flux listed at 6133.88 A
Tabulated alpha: 6.551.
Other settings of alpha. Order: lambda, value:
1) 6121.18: 6.667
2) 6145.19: 6.413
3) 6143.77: 6.358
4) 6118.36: 6.682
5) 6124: 6.517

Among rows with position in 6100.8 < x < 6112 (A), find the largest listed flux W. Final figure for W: 6.484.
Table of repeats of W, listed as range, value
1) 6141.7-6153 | 6.654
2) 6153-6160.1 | 6.585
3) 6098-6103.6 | 6.493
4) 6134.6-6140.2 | 6.56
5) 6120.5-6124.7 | 6.667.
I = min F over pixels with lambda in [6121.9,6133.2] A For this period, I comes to 6.396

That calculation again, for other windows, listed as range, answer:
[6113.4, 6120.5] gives 6.519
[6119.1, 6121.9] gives 6.667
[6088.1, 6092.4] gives 6.539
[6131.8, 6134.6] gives 6.513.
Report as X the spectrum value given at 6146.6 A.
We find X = 6.498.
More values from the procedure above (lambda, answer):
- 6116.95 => 6.639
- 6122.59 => 6.599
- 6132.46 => 6.513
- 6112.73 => 6.484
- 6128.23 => 6.396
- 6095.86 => 6.498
